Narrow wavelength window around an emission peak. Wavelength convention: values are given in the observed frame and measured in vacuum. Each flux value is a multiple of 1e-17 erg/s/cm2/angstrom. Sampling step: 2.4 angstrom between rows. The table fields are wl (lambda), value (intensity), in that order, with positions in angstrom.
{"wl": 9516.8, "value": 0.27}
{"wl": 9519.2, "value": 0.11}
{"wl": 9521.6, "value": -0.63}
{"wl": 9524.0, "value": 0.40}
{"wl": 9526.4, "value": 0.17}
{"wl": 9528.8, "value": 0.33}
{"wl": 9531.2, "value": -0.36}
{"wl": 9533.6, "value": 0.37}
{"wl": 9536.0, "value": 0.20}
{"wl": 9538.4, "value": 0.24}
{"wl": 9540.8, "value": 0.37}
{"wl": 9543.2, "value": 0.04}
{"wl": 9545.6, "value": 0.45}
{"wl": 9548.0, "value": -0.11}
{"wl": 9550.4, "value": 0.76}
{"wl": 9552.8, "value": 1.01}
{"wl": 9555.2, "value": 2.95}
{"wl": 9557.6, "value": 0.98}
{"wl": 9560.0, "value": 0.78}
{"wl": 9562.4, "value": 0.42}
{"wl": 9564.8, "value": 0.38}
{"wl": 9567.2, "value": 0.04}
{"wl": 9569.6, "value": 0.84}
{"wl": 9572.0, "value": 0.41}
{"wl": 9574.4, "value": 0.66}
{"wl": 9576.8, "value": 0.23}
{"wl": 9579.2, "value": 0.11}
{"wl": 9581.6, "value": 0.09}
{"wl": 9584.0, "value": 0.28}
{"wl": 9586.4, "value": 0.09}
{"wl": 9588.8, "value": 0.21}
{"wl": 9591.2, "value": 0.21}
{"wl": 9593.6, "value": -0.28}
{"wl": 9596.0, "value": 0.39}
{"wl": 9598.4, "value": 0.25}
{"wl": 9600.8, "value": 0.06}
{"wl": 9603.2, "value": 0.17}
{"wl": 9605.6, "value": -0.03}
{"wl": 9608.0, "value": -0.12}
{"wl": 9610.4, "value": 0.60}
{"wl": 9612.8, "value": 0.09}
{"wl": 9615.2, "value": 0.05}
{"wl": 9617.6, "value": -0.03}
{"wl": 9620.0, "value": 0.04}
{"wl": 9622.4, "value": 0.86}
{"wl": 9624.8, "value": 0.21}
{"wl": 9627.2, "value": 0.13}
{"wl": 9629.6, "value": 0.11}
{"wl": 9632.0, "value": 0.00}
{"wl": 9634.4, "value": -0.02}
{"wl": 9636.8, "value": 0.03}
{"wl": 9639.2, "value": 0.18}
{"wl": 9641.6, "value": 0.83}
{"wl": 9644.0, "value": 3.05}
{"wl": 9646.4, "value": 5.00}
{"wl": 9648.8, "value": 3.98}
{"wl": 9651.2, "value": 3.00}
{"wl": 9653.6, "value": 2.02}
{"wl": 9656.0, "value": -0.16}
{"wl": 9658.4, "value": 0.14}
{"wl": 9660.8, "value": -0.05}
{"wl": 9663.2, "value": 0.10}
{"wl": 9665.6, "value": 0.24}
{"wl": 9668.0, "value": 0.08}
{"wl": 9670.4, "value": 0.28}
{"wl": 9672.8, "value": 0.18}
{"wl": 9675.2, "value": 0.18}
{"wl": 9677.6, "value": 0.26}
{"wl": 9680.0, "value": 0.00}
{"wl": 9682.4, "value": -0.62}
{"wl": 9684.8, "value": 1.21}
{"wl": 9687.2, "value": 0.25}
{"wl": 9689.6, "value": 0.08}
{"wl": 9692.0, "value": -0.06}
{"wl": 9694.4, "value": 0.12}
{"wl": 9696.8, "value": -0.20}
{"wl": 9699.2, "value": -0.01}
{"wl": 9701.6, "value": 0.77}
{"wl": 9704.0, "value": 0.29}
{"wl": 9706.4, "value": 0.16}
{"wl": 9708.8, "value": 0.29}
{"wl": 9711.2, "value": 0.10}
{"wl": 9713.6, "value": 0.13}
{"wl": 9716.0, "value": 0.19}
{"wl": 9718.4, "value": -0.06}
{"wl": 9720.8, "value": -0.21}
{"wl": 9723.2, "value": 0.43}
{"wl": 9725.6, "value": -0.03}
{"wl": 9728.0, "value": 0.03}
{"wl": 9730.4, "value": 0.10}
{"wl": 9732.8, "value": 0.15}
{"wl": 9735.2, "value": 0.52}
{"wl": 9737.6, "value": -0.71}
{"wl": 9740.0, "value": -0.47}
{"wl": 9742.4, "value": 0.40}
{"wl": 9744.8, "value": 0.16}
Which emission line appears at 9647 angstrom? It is [O III] 5007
